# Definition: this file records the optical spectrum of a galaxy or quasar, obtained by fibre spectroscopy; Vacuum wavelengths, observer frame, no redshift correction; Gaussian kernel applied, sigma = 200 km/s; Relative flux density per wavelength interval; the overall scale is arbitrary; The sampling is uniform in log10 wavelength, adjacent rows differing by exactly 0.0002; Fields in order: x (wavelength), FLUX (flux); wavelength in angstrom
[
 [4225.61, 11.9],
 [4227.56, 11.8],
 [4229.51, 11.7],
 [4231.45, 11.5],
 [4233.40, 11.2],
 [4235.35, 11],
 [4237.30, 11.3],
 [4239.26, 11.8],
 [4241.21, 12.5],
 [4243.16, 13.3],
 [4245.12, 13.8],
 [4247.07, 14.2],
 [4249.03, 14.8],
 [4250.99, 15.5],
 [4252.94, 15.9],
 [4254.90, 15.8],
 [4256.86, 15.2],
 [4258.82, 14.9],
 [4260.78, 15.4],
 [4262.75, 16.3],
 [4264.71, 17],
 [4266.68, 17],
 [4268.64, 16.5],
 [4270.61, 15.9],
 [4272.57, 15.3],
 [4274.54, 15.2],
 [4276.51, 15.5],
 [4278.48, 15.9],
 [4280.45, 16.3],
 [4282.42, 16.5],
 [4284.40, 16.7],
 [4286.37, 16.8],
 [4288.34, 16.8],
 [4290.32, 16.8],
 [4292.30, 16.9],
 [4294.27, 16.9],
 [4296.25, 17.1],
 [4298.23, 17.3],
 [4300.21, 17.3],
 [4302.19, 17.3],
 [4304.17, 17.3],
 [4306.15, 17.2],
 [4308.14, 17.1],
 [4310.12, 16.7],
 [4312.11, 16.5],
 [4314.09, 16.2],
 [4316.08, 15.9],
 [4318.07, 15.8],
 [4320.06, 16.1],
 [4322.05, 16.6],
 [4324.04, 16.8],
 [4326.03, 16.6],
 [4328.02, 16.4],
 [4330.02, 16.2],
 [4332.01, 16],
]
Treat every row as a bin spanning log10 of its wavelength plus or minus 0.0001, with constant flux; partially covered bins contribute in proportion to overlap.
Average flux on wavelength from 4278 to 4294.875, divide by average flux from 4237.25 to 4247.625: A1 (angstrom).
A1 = 1.29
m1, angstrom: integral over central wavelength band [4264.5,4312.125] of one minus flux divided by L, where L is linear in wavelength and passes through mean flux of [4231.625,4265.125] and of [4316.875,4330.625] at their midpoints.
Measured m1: -4.3 angstrom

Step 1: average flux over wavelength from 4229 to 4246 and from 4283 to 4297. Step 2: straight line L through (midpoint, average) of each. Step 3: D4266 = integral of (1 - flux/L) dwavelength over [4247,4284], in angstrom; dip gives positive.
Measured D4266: -3.2 angstrom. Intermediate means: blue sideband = 12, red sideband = 16.8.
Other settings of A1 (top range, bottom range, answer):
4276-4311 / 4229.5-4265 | 1.21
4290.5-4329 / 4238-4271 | 1.12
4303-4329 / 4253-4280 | 1.04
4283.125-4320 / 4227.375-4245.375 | 1.41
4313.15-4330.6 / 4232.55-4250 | 1.29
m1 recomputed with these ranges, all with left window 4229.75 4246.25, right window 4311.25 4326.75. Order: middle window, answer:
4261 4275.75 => -2.68 angstrom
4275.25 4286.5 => -1.50 angstrom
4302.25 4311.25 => -0.82 angstrom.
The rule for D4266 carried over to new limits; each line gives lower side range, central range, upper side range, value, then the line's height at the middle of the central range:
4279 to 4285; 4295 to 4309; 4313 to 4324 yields -0.8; 16.3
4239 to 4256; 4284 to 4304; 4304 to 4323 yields -1.5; 15.9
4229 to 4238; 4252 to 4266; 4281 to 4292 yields -1.9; 13.9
